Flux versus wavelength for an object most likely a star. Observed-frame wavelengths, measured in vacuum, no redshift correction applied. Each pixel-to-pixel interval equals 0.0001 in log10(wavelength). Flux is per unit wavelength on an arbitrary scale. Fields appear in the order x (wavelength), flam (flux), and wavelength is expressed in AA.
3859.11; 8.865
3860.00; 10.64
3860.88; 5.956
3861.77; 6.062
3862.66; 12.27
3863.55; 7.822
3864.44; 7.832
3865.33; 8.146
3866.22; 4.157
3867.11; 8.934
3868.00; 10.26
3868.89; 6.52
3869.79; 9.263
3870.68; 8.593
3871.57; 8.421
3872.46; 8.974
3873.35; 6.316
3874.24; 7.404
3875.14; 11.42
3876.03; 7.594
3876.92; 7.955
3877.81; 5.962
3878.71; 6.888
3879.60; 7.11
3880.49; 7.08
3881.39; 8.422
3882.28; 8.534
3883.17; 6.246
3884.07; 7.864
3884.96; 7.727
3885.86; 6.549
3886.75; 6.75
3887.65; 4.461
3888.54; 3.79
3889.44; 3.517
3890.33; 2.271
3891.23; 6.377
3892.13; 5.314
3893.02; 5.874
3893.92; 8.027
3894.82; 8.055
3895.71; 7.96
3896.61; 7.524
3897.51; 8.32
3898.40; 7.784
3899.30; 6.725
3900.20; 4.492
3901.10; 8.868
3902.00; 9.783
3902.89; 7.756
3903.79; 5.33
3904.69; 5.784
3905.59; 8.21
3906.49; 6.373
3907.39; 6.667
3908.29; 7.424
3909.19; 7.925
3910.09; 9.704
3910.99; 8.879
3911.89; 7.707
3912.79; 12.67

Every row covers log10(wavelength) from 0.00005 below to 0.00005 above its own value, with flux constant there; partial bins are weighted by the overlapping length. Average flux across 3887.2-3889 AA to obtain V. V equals 4.12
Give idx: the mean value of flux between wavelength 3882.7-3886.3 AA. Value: 7.1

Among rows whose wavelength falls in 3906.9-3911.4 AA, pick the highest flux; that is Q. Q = 9.704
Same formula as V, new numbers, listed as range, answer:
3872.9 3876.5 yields 8.19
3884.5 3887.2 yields 7.02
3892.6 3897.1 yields 7.5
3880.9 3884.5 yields 7.75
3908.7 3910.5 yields 8.77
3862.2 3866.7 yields 8.04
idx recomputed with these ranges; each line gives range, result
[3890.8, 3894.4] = 6.4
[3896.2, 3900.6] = 6.99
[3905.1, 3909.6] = 7.3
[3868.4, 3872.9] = 8.36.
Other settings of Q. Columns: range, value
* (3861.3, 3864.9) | 12.27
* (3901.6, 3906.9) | 9.783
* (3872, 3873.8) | 8.974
